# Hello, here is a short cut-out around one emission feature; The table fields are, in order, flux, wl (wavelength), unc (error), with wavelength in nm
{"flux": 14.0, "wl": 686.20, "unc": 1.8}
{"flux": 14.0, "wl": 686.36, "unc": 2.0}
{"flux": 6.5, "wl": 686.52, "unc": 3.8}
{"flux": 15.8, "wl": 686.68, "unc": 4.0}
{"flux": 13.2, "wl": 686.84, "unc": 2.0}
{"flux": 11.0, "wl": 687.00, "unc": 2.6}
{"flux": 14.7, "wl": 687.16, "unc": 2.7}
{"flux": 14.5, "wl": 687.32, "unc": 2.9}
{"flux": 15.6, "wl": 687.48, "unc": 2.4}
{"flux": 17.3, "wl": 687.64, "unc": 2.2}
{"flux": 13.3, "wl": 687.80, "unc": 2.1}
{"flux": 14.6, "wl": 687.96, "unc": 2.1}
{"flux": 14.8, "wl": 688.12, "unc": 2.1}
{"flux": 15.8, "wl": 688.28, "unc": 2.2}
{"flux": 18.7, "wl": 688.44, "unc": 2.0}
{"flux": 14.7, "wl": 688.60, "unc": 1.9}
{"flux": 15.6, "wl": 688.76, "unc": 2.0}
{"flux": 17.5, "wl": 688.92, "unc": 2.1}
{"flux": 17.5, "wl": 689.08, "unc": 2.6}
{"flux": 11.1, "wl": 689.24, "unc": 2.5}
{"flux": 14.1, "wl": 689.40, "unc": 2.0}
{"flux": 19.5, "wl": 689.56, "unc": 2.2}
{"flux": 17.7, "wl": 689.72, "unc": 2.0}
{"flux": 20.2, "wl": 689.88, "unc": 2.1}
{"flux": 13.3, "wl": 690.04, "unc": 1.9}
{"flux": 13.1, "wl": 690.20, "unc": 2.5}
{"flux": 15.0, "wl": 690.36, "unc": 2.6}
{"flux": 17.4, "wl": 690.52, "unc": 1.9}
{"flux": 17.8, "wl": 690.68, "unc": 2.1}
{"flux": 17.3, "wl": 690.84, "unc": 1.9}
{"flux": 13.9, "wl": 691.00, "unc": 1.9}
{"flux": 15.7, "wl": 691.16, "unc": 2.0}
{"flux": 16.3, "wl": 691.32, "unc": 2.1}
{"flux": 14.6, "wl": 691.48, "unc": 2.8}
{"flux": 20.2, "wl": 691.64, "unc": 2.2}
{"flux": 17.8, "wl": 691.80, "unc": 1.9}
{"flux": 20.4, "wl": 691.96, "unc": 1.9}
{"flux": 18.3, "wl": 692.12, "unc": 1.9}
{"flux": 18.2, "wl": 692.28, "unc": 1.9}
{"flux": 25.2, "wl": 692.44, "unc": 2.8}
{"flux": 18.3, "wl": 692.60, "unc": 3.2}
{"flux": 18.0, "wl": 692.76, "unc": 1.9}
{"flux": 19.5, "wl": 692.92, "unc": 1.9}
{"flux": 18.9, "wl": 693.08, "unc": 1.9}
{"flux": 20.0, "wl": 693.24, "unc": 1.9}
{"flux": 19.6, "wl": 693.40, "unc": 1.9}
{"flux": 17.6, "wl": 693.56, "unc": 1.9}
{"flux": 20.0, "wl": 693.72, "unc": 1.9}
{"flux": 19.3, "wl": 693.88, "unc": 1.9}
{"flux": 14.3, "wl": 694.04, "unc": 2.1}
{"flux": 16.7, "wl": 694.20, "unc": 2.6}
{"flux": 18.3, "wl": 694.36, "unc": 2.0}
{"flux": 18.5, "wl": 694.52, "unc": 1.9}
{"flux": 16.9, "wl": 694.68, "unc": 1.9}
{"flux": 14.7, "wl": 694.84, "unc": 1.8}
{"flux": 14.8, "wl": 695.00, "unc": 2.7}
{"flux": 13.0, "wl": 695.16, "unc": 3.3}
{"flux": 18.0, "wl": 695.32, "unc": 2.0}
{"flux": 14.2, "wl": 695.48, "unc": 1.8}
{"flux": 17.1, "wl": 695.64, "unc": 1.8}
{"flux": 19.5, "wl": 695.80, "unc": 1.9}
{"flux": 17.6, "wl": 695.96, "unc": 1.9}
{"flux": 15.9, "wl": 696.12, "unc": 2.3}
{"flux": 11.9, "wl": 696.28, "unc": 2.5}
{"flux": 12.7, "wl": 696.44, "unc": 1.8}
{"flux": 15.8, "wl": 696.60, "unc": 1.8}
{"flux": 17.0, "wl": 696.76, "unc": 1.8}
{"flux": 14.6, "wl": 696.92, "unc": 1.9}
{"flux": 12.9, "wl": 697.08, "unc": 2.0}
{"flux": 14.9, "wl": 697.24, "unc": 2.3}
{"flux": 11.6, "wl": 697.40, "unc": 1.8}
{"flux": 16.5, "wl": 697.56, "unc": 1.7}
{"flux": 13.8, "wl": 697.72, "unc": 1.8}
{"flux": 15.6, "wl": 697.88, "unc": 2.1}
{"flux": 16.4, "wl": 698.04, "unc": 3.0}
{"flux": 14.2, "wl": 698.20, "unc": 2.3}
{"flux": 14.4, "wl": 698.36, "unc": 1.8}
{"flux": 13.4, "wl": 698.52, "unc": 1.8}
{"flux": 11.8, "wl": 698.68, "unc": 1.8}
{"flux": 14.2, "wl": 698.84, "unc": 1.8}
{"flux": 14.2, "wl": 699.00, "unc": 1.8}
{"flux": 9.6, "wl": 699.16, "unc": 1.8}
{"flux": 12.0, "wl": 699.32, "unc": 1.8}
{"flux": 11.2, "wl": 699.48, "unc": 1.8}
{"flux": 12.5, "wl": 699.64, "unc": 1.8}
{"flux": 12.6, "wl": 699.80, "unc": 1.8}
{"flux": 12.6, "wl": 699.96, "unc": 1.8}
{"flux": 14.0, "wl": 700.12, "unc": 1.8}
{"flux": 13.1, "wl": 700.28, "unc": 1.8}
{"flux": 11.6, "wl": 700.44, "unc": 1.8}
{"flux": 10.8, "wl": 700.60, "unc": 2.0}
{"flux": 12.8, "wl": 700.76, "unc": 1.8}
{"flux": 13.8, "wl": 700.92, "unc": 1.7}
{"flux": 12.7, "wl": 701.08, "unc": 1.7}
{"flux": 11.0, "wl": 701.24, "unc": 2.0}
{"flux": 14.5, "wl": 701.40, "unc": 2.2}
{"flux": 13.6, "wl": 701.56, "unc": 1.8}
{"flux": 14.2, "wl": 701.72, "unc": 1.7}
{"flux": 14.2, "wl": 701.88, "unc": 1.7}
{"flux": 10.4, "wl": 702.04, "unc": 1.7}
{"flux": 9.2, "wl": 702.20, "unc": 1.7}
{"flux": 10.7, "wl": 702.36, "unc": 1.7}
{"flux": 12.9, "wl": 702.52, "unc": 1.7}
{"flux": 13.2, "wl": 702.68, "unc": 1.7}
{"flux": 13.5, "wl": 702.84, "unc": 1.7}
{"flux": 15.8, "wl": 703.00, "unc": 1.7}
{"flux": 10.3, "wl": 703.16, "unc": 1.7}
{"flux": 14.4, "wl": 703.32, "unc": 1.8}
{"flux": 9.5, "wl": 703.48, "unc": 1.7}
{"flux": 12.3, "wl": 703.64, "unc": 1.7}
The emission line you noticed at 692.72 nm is Mg II 2798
